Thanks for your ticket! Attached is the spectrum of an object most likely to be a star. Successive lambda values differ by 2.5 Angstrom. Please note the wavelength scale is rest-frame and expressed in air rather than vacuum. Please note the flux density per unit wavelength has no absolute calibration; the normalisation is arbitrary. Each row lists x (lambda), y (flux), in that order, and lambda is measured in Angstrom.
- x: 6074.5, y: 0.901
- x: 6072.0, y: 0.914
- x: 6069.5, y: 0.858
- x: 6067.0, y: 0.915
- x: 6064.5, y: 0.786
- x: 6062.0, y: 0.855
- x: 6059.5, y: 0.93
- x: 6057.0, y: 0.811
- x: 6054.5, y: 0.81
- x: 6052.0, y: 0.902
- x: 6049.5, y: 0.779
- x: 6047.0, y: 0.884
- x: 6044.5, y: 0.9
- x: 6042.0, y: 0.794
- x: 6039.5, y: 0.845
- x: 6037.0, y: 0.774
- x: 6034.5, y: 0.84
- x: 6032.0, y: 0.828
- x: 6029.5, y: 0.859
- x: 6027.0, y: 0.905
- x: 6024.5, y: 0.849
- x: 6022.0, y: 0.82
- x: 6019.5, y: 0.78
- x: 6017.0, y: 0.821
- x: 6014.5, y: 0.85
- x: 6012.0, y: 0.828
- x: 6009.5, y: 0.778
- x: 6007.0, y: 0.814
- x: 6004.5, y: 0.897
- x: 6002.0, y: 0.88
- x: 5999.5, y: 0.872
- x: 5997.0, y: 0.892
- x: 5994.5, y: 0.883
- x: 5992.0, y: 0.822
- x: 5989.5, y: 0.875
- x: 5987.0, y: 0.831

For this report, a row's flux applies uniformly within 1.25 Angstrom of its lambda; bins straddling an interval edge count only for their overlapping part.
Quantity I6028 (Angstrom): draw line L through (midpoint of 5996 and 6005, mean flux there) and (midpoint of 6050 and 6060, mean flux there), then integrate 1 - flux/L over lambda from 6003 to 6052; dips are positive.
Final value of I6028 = 1.8 Angstrom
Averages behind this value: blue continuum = 0.884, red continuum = 0.852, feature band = 0.836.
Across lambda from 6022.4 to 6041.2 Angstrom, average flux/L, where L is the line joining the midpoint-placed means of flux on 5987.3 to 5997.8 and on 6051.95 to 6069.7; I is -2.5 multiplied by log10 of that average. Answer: 0.023 mag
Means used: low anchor 0.864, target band 0.841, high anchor 0.855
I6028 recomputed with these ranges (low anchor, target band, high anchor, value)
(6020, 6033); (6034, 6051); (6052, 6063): 0.4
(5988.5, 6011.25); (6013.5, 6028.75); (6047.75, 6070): 0.3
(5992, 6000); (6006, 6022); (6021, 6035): 0.9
